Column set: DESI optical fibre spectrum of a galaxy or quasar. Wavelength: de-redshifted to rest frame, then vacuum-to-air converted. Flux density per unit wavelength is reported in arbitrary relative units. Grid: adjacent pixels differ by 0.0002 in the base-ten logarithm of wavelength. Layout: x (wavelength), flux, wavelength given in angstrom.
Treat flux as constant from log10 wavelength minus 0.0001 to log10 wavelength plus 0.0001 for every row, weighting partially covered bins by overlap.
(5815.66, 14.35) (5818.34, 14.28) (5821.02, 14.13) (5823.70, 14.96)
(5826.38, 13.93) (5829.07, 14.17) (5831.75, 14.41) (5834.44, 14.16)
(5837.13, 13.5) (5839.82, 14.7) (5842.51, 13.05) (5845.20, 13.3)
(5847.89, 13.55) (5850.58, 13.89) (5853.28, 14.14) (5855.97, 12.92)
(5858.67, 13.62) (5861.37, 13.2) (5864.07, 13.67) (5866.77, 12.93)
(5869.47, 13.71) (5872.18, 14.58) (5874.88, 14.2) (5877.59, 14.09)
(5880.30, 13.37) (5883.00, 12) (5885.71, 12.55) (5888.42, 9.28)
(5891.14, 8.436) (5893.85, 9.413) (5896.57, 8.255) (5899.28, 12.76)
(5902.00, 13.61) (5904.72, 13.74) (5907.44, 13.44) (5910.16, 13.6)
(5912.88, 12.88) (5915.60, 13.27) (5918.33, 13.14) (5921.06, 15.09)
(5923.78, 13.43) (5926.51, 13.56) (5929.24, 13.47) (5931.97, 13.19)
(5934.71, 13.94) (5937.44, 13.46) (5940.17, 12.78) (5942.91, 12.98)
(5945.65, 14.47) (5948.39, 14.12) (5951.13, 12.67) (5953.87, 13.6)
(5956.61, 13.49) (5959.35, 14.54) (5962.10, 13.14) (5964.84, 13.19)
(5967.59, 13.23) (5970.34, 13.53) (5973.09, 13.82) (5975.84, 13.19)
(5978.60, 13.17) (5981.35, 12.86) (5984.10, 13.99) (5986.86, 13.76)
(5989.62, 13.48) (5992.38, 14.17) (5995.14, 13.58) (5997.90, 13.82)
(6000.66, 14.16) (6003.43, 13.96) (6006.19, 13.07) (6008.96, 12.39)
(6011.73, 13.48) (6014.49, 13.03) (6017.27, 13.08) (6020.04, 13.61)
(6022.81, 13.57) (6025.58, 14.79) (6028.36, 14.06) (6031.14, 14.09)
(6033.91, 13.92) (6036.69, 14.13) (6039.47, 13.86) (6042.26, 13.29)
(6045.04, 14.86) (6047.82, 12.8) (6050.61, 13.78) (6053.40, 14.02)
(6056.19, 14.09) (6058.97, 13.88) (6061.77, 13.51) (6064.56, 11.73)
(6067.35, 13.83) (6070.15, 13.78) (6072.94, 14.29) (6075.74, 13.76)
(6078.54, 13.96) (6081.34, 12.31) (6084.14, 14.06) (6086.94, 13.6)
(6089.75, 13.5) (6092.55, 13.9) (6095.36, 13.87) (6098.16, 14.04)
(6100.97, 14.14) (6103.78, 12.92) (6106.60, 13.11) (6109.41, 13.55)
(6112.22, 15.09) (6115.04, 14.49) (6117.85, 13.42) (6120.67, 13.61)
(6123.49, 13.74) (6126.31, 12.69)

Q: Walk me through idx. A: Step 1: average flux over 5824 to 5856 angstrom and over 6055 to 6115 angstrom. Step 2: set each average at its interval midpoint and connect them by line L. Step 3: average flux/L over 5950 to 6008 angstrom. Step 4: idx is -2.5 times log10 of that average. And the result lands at 0.02 mag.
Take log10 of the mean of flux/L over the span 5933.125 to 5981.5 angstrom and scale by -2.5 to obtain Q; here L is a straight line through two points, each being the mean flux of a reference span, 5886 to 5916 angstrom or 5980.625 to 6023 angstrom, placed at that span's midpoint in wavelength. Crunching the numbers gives -0.06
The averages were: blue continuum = 11.7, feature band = 13.5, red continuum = 13.5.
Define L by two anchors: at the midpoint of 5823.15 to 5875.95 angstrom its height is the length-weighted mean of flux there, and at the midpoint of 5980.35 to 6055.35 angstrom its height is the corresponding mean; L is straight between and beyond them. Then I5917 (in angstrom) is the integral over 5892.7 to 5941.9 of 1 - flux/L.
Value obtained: 2.9 angstrom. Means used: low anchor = 13.8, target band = 13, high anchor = 13.7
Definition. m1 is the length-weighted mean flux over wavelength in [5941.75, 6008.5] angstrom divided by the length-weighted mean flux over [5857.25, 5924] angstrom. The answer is 1.07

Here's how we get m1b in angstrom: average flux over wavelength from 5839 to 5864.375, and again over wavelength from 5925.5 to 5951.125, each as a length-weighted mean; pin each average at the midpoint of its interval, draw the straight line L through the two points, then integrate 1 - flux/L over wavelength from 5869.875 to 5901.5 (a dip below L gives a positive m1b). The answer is 4.0 angstrom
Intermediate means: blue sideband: 13.6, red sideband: 13.5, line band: 11.8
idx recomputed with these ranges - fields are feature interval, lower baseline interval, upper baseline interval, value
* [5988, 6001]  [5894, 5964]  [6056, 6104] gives -0.03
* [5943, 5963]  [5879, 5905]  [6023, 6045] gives -0.10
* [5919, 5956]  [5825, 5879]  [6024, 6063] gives 0.02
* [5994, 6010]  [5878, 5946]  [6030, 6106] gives -0.02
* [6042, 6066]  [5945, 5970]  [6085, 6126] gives 0.01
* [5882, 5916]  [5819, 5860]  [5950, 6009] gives 0.17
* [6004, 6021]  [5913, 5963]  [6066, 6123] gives 0.04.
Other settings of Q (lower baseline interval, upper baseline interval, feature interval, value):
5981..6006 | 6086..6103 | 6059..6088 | 0.02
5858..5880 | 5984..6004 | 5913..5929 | 0.01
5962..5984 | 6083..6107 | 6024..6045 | -0.04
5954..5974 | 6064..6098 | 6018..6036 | -0.03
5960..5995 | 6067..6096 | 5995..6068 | 0.00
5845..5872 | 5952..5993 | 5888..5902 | 0.33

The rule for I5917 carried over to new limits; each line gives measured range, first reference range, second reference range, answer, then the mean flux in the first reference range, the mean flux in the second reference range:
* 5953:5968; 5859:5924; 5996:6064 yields -0.4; 12.7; 13.7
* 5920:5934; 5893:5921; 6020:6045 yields -1.0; 12.6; 14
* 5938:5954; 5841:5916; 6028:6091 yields -0.4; 12.8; 13.7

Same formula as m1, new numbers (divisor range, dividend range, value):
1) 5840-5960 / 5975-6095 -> 1.04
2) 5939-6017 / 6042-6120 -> 1.02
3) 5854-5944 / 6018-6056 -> 1.08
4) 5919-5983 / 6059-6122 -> 1.01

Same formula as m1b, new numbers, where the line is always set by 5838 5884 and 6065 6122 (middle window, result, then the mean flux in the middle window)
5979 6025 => 0.5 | 13.5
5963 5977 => 0.3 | 13.4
